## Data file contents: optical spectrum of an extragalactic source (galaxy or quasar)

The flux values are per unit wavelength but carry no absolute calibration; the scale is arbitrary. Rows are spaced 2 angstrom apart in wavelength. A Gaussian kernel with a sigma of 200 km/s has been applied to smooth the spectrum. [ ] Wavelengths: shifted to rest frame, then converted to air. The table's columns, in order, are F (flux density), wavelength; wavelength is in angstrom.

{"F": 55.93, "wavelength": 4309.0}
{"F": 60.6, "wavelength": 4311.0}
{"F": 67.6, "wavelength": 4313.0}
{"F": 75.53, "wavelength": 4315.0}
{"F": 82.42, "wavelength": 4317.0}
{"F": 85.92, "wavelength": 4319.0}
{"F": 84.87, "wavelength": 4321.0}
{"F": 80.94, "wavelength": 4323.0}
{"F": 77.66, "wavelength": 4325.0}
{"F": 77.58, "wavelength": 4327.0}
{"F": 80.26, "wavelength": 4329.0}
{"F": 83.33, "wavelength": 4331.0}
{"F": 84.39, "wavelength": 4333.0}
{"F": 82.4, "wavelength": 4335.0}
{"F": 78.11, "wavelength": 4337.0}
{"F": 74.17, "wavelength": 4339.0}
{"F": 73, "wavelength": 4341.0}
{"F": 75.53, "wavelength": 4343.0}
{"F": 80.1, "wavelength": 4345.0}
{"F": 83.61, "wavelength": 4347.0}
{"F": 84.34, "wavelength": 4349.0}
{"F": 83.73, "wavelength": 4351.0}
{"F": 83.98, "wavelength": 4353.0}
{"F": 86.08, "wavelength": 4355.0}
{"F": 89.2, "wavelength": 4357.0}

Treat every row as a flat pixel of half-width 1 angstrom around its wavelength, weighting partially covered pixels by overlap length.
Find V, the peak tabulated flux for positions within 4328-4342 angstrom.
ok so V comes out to 84.39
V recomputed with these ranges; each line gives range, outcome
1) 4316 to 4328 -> 85.92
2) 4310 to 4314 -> 67.6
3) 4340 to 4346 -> 80.1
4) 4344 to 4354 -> 84.34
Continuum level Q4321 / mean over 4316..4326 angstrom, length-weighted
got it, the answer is 82.4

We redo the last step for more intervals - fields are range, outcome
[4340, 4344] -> 74.3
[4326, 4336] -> 81.6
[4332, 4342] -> 78.4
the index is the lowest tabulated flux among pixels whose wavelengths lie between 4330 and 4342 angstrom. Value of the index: 73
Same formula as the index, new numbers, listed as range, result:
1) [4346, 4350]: 83.61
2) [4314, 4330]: 75.53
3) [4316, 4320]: 82.42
